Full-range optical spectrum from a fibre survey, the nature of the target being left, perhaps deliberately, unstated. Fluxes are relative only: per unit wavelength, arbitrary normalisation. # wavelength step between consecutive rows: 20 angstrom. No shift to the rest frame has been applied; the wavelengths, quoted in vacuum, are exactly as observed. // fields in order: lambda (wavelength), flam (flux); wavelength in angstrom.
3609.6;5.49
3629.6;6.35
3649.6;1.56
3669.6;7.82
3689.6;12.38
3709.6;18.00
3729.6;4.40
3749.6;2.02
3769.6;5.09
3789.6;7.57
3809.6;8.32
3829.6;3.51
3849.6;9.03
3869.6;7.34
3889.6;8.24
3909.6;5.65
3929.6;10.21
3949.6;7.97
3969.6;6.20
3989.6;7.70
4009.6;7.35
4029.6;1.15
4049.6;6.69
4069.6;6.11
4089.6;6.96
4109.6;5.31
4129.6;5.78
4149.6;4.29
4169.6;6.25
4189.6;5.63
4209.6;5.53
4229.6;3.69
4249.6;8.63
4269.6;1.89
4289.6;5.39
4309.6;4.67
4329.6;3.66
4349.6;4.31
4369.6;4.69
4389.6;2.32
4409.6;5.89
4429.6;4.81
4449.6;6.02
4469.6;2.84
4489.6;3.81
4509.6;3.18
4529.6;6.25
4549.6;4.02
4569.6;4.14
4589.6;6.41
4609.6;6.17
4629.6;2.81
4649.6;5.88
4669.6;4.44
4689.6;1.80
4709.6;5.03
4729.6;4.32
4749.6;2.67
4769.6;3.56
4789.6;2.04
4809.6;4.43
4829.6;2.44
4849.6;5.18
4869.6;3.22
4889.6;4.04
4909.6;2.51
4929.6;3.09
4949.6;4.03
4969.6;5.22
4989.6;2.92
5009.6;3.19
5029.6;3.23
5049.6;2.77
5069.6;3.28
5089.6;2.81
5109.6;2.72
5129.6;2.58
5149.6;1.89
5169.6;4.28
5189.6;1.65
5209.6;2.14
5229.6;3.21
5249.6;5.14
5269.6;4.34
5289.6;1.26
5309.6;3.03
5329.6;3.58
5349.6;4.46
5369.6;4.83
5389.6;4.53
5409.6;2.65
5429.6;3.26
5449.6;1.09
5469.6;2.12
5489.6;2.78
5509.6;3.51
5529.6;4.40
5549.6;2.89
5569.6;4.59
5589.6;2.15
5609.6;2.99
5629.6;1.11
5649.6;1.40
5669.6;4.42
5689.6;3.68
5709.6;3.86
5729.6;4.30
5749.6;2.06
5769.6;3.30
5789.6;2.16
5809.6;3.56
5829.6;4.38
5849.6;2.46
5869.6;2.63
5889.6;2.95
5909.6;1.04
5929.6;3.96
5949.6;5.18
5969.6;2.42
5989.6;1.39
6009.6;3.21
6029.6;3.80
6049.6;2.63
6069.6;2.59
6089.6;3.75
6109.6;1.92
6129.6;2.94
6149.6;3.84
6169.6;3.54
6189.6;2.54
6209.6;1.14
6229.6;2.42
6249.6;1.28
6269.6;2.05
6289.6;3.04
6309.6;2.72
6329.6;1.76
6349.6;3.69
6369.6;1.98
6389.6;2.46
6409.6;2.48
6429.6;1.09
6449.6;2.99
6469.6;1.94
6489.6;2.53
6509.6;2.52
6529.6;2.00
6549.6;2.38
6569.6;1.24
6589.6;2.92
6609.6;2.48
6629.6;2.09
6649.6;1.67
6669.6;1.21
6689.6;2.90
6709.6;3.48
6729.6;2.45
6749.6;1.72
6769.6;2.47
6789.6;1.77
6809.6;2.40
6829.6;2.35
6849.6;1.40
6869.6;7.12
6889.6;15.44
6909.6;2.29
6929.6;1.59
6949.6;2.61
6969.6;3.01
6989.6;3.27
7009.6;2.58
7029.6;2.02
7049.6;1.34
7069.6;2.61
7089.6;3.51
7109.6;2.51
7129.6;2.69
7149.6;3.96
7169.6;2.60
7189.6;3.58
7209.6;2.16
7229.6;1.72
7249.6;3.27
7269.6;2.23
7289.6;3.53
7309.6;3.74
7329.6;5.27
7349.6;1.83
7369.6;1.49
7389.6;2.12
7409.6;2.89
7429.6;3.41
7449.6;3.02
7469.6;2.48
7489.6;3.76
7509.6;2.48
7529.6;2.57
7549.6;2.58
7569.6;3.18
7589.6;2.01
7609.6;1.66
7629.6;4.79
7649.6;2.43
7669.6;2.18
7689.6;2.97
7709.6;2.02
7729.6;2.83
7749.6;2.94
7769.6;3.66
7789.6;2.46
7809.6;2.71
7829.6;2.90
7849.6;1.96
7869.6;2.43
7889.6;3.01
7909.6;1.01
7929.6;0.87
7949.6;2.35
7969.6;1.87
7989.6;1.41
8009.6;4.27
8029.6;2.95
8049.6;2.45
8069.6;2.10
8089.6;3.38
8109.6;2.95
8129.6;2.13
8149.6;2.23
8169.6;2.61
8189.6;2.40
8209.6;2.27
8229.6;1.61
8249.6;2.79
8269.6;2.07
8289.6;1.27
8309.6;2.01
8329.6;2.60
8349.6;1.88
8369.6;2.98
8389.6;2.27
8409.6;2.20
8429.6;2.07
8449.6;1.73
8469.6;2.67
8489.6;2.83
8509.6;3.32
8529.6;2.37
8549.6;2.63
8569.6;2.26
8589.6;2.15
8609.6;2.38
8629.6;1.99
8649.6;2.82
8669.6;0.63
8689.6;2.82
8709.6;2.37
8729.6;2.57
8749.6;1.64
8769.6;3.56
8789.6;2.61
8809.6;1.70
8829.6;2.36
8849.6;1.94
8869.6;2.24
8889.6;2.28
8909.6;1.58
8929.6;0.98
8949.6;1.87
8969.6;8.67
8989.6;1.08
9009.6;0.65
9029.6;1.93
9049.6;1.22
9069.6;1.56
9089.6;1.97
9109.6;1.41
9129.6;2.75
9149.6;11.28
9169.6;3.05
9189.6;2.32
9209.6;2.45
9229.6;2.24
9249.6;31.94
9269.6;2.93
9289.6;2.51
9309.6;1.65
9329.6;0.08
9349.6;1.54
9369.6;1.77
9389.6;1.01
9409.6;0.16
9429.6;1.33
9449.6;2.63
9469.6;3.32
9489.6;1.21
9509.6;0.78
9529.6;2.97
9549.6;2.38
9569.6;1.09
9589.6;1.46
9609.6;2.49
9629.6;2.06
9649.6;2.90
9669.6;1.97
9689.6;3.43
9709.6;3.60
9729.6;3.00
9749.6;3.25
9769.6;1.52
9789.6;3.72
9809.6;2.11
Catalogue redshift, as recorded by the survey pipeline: 0.846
